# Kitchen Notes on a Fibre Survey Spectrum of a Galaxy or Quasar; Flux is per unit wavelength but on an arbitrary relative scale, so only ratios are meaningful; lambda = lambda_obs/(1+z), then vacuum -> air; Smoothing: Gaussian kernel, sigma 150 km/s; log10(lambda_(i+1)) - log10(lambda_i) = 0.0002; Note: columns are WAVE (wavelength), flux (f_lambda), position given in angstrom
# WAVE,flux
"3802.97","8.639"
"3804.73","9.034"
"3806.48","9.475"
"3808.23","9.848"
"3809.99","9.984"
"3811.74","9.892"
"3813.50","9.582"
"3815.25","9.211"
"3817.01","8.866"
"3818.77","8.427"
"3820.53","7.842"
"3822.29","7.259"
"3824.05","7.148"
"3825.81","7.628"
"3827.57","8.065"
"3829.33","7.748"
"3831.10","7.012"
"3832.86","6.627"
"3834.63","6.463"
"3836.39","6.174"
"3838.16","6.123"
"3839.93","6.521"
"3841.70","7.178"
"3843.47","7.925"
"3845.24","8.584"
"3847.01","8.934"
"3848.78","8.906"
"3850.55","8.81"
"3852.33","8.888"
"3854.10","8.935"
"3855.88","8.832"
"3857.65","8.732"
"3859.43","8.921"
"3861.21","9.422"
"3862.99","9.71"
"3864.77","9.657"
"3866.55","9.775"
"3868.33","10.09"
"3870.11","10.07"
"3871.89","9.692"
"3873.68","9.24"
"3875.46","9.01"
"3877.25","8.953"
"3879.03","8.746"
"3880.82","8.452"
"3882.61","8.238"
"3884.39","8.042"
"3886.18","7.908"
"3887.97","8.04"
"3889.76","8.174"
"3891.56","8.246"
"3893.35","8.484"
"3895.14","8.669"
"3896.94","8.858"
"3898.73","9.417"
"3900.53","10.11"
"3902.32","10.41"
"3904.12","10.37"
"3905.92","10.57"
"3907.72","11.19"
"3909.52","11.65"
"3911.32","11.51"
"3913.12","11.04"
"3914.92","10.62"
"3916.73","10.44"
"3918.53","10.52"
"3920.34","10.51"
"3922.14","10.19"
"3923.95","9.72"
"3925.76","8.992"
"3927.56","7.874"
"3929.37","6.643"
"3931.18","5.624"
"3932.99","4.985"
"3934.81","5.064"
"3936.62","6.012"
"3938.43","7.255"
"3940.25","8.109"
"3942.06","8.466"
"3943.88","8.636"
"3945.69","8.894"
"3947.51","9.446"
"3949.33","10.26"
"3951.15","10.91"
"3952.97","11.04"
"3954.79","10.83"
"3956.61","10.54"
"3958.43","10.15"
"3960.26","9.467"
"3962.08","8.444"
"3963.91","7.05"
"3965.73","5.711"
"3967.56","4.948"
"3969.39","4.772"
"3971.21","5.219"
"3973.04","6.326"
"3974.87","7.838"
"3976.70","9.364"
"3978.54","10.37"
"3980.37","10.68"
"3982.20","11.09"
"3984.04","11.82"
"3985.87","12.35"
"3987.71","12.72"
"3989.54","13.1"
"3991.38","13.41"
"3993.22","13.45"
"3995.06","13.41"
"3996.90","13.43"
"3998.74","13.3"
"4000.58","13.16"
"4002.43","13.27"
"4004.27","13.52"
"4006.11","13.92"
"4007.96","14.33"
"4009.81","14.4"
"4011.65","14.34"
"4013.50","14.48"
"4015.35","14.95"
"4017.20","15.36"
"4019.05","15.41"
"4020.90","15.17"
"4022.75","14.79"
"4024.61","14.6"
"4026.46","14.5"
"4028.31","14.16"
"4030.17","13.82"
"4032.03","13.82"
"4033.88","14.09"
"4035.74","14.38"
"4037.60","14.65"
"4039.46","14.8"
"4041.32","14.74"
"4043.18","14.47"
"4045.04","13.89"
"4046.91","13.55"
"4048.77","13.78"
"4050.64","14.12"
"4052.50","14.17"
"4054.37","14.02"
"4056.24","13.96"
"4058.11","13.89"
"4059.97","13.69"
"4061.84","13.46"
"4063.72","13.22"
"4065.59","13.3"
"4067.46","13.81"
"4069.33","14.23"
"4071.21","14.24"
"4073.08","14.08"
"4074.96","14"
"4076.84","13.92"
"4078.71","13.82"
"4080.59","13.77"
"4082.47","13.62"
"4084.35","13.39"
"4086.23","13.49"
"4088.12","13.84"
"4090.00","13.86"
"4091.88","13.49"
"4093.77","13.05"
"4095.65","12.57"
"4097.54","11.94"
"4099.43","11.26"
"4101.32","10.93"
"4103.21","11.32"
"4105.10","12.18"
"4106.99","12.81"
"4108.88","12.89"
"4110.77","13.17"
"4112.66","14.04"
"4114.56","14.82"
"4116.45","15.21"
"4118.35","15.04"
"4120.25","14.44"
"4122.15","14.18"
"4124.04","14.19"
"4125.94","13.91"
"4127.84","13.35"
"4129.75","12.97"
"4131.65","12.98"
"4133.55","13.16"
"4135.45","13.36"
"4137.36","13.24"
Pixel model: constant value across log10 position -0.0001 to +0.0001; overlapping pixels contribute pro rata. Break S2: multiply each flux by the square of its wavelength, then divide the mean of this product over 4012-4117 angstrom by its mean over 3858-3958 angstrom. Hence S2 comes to 1.63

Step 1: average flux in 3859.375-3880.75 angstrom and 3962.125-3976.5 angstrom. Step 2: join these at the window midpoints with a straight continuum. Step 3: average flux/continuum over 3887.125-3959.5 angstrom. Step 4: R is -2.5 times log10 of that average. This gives -0.20 mag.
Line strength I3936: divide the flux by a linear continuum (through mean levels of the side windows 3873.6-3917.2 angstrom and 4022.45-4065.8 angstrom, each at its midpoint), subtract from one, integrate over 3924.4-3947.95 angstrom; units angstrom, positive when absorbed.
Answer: 7.33 angstrom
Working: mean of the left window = 9.45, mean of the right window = 14.1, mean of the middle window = 7.39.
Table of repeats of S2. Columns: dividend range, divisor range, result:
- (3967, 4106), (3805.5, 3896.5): 1.69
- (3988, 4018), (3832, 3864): 1.85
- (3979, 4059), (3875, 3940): 1.65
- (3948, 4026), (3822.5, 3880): 1.48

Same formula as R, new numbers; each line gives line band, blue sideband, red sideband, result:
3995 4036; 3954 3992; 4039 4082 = -0.23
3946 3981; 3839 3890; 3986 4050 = 0.38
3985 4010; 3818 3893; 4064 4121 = -0.18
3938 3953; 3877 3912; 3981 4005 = 0.21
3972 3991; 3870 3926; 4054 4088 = 0.10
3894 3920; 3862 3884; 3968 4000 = -0.07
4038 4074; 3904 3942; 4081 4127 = -0.15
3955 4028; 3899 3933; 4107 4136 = -0.04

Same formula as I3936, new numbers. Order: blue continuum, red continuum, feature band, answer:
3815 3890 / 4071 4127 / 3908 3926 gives -1.73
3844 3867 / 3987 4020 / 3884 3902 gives 2.84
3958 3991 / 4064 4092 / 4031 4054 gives -3.88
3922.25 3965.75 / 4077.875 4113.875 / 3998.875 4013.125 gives -4.96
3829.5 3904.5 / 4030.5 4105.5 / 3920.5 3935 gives 3.47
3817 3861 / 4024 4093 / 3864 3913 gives -0.93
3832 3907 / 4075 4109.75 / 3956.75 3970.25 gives 3.92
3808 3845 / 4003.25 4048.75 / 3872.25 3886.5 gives 1.40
